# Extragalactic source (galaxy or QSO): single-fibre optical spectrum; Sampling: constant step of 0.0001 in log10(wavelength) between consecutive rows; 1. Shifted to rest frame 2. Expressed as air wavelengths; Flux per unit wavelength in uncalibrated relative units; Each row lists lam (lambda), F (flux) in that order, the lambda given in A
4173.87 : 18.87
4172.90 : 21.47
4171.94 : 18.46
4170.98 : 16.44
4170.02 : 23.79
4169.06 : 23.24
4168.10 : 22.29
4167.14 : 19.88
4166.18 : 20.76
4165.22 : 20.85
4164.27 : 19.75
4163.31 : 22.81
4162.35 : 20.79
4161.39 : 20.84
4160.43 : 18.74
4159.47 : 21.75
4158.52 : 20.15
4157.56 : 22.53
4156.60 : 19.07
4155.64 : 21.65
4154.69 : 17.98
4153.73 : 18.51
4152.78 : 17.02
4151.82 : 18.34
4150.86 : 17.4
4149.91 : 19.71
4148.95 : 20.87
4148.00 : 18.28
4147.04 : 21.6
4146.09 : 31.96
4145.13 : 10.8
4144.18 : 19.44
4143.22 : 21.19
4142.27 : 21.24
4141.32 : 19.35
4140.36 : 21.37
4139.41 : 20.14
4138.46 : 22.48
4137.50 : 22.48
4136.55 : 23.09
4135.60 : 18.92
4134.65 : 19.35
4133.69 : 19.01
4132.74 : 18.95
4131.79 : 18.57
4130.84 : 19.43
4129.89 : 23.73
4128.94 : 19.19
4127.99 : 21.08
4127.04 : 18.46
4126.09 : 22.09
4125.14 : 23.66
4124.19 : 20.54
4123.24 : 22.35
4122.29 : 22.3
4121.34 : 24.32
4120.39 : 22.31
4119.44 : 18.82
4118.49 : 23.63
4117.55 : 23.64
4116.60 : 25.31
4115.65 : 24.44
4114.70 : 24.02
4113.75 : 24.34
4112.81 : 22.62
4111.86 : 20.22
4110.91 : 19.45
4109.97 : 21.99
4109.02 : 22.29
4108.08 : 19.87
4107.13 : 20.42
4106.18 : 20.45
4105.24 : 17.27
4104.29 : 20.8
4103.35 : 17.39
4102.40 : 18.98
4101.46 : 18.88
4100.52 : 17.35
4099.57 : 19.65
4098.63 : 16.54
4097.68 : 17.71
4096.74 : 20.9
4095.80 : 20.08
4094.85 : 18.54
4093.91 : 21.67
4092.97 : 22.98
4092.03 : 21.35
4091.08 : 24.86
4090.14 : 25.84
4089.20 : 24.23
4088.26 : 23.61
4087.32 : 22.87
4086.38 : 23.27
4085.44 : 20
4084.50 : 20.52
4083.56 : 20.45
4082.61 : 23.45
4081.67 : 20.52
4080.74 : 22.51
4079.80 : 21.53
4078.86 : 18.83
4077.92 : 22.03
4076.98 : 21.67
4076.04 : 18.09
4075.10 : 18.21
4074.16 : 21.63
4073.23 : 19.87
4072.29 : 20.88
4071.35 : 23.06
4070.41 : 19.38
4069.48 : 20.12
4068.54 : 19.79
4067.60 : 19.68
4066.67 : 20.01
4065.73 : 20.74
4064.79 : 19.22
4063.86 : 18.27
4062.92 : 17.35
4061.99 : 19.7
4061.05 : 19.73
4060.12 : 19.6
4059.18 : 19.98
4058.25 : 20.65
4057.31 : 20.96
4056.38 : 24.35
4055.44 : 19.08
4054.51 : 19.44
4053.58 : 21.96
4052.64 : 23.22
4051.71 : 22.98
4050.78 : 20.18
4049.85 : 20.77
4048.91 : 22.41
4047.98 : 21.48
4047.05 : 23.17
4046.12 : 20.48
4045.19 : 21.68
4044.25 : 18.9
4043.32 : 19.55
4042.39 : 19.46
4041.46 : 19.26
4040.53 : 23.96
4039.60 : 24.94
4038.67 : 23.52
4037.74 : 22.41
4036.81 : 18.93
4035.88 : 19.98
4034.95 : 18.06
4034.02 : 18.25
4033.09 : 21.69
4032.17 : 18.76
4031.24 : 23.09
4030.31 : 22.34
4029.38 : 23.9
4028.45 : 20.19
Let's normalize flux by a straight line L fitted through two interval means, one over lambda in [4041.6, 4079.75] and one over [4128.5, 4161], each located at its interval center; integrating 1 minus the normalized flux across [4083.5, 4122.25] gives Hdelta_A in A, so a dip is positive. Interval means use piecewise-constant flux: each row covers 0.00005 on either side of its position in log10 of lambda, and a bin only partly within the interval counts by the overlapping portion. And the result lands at -2.0 A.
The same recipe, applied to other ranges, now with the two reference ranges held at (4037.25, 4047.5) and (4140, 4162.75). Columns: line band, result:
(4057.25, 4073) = 1.0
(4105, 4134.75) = -1.4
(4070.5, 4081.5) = 0.2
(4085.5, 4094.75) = -1.0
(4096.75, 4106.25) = 1.0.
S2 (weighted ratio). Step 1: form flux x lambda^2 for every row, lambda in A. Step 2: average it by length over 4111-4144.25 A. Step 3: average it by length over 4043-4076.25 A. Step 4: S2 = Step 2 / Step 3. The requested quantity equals 1.08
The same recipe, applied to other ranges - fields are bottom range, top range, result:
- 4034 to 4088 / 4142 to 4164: 1.01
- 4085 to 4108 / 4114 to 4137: 1.06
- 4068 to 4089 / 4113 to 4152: 1.03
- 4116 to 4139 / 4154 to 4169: 0.98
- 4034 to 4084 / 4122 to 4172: 1.03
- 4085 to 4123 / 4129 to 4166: 0.97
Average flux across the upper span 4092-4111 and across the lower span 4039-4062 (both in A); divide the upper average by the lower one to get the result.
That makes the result 0.93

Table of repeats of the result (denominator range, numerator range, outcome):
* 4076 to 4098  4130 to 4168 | 0.93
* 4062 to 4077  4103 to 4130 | 1.09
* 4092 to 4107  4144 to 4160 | 1.02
